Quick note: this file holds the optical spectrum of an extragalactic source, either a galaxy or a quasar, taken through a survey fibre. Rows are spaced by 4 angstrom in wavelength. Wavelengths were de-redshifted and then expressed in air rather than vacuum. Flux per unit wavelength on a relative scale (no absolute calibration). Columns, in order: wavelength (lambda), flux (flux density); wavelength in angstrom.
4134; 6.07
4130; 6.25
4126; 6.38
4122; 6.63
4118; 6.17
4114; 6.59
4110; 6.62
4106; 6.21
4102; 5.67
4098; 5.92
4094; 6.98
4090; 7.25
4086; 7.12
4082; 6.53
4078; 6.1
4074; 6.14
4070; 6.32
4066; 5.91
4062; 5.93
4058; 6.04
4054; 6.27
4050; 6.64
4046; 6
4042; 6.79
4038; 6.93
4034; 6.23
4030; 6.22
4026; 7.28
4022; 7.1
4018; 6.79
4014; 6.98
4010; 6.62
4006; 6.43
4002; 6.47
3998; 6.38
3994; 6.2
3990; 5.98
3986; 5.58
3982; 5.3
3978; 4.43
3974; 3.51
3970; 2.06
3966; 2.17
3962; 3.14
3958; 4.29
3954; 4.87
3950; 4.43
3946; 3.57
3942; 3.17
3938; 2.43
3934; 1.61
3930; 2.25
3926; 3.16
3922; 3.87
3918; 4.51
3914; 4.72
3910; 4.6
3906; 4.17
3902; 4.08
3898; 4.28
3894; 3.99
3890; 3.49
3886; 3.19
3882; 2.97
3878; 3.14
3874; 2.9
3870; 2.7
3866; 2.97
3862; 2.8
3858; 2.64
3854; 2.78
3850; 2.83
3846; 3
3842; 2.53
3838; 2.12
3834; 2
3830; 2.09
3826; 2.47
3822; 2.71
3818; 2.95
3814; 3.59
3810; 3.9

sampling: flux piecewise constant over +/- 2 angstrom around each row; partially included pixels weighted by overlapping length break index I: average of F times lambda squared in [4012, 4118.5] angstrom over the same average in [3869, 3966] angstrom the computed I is 2.0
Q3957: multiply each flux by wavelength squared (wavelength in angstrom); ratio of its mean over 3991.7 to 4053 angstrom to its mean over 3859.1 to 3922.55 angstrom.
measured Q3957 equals 1.94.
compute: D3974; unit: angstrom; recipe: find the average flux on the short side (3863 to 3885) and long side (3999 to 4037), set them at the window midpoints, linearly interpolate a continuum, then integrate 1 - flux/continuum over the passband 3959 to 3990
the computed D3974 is 9.4 angstrom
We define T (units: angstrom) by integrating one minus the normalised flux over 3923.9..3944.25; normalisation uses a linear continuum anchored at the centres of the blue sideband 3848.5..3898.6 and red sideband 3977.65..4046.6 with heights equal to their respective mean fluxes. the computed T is 8.91 angstrom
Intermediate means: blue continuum 3.1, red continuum 6.37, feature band 2.54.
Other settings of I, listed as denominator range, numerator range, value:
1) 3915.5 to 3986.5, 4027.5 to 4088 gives 1.89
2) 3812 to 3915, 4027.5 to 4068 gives 2.21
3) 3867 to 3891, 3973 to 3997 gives 1.83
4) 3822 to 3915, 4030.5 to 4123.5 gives 2.26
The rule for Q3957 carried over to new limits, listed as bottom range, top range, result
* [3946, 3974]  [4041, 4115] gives 1.93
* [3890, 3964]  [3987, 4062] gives 1.83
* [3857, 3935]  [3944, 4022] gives 1.54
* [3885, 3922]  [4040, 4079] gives 1.63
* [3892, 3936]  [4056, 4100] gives 1.85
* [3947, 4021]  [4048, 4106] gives 1.30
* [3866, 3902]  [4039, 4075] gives 2.03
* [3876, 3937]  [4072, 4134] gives 1.98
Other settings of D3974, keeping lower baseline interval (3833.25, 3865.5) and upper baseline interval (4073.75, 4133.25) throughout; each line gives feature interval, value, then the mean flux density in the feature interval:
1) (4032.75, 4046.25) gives -2.68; 6.56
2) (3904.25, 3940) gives 1.90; 3.48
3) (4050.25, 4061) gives -0.93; 6.21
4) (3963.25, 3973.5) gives 4.69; 2.39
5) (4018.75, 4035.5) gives -4.56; 6.73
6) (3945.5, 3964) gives 0.44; 4.1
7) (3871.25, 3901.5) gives -2.29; 3.44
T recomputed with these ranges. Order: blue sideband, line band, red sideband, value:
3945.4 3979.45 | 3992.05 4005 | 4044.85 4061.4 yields -4.78 angstrom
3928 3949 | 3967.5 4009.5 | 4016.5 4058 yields -4.43 angstrom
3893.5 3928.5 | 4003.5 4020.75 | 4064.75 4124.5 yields -4.23 angstrom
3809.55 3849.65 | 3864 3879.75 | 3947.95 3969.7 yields 0.43 angstrom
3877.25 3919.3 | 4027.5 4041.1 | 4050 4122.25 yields -1.98 angstrom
